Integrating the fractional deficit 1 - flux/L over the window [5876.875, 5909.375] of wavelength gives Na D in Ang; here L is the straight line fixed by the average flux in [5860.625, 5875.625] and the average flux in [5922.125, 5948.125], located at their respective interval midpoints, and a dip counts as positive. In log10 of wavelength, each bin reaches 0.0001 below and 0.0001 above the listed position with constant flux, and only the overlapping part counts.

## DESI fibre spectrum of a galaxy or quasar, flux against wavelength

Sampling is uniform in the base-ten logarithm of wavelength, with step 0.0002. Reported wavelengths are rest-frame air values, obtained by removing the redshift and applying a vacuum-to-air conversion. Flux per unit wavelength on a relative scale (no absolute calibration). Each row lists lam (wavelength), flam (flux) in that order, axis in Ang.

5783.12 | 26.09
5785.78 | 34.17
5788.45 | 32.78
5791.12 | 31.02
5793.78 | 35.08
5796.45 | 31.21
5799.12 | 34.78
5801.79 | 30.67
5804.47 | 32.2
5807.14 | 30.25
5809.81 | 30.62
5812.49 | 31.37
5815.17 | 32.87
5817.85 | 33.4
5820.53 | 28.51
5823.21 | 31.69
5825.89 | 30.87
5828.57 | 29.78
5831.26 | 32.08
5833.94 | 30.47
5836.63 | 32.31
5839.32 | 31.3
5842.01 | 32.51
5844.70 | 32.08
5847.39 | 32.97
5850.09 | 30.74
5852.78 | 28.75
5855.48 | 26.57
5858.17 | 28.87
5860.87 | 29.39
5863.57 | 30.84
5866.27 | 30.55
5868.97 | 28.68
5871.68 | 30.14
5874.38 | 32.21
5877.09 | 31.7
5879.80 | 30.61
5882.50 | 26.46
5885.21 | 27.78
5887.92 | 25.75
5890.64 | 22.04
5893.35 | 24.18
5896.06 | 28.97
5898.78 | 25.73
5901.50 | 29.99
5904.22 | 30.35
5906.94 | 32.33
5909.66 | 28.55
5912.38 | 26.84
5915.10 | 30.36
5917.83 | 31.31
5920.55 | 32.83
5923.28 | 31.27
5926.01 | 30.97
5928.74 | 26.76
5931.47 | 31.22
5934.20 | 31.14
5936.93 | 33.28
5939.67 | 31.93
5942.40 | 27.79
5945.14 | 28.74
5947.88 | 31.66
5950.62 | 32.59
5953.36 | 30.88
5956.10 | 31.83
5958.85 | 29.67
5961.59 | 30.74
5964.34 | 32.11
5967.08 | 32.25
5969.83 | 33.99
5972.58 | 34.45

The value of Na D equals 2.7 Ang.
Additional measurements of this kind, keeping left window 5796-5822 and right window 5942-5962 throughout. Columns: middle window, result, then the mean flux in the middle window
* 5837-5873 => 1.11 Ang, 30.3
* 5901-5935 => 0.60 Ang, 30.3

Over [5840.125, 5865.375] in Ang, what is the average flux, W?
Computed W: 30.3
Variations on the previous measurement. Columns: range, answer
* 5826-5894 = 29.6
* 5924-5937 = 30.5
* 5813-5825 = 31.6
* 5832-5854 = 31.4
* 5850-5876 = 29.6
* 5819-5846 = 31.2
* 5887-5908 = 27.4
